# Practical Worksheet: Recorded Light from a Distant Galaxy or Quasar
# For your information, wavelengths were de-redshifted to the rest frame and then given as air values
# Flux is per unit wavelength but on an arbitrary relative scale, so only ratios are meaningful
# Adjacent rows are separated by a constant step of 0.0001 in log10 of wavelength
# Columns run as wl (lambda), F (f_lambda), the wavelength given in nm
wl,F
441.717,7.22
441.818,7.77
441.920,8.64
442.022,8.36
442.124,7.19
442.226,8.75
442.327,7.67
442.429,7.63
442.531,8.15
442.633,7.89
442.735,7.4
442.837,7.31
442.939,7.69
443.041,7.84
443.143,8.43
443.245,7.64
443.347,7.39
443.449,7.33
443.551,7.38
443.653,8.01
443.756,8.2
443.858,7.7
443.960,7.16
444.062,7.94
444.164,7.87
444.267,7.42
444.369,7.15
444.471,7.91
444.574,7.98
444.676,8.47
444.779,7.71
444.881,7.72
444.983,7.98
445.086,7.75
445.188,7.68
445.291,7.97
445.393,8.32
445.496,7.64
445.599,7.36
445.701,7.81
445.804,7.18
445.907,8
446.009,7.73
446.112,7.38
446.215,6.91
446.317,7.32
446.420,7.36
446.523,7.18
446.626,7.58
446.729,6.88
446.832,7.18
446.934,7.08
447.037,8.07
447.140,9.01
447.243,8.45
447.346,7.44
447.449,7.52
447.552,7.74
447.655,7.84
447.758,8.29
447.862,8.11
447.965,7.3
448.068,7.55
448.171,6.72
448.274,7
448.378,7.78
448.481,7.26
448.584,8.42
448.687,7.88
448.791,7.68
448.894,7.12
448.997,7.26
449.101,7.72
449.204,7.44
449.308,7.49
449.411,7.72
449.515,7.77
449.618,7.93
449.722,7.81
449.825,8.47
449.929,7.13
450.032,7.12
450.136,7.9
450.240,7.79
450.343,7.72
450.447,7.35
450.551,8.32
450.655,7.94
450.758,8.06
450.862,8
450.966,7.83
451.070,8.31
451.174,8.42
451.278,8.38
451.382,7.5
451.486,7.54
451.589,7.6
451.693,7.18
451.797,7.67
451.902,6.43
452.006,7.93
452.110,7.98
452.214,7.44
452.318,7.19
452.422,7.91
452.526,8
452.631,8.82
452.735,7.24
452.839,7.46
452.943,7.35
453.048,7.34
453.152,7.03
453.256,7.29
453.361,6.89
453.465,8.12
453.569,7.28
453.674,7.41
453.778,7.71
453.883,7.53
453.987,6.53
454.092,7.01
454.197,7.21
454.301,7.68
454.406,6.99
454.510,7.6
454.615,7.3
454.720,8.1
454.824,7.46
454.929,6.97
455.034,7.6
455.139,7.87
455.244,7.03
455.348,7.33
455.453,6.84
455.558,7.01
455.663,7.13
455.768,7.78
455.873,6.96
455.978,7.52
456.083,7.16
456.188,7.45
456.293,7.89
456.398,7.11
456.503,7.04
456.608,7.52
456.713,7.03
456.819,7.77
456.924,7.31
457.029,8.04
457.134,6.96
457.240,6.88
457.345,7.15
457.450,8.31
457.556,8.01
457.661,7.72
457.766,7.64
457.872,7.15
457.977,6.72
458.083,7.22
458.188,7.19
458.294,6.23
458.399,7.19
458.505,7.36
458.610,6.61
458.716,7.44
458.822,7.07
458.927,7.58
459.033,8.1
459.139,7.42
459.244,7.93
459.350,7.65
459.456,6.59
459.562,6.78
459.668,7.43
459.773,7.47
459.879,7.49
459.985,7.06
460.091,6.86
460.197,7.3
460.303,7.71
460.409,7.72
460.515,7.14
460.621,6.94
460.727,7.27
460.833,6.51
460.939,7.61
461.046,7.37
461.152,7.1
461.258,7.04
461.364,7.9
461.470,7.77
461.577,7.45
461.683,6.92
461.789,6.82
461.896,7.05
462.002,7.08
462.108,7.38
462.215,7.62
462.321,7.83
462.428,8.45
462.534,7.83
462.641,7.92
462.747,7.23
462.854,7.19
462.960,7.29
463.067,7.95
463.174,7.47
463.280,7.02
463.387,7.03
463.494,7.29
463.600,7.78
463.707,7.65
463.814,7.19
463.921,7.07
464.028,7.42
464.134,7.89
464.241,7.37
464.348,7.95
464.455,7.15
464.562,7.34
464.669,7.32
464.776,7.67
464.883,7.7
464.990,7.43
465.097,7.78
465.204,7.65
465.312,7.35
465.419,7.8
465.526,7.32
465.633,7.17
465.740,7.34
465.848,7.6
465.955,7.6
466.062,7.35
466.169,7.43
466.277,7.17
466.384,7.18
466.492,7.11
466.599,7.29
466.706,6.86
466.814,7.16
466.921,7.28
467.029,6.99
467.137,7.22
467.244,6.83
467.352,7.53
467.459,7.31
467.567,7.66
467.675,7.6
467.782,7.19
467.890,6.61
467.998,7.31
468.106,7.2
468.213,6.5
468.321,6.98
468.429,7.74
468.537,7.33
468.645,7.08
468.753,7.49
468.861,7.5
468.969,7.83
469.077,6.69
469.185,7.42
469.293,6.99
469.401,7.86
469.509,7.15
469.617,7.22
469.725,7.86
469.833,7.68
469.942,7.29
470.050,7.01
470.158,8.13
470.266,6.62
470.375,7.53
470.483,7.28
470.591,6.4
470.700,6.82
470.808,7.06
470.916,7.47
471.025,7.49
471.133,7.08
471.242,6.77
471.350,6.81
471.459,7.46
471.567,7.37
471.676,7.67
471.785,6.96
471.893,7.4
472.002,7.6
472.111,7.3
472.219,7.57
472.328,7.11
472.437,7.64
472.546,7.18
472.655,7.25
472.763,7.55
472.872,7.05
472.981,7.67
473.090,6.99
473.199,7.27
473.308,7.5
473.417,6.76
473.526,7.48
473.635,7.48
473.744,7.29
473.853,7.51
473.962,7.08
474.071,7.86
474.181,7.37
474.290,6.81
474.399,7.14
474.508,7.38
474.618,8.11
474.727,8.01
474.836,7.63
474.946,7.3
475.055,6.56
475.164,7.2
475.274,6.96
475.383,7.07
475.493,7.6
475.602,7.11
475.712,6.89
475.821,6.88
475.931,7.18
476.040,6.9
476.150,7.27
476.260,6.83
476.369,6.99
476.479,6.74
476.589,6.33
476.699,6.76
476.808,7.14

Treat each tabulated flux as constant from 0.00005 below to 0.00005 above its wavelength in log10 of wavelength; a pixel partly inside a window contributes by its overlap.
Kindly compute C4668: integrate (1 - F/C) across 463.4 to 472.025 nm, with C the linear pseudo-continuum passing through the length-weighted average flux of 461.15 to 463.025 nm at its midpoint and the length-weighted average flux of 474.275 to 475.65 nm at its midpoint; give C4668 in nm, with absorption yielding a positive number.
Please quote 0.09 nm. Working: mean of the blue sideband 7.45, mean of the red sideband 7.32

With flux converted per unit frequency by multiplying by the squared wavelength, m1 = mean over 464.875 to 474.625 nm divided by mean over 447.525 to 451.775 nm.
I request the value 1.03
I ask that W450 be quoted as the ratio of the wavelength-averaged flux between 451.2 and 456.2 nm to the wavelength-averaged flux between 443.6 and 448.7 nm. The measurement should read 1.0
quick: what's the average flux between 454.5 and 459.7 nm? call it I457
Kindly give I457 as 7.34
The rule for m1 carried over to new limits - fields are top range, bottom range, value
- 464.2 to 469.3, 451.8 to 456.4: 1.04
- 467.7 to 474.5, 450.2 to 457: 1.04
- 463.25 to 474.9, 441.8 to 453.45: 1.05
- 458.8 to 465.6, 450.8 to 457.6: 1.03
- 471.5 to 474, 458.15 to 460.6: 1.07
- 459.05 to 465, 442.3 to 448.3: 1.04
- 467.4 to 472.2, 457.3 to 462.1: 1.04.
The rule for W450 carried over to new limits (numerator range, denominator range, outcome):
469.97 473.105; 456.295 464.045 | 0.99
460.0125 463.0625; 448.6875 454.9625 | 0.97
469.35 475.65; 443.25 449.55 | 0.96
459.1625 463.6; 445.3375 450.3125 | 0.97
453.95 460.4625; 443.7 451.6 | 0.95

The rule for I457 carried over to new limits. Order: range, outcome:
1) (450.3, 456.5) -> 7.52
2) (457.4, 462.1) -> 7.29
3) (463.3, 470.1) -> 7.34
